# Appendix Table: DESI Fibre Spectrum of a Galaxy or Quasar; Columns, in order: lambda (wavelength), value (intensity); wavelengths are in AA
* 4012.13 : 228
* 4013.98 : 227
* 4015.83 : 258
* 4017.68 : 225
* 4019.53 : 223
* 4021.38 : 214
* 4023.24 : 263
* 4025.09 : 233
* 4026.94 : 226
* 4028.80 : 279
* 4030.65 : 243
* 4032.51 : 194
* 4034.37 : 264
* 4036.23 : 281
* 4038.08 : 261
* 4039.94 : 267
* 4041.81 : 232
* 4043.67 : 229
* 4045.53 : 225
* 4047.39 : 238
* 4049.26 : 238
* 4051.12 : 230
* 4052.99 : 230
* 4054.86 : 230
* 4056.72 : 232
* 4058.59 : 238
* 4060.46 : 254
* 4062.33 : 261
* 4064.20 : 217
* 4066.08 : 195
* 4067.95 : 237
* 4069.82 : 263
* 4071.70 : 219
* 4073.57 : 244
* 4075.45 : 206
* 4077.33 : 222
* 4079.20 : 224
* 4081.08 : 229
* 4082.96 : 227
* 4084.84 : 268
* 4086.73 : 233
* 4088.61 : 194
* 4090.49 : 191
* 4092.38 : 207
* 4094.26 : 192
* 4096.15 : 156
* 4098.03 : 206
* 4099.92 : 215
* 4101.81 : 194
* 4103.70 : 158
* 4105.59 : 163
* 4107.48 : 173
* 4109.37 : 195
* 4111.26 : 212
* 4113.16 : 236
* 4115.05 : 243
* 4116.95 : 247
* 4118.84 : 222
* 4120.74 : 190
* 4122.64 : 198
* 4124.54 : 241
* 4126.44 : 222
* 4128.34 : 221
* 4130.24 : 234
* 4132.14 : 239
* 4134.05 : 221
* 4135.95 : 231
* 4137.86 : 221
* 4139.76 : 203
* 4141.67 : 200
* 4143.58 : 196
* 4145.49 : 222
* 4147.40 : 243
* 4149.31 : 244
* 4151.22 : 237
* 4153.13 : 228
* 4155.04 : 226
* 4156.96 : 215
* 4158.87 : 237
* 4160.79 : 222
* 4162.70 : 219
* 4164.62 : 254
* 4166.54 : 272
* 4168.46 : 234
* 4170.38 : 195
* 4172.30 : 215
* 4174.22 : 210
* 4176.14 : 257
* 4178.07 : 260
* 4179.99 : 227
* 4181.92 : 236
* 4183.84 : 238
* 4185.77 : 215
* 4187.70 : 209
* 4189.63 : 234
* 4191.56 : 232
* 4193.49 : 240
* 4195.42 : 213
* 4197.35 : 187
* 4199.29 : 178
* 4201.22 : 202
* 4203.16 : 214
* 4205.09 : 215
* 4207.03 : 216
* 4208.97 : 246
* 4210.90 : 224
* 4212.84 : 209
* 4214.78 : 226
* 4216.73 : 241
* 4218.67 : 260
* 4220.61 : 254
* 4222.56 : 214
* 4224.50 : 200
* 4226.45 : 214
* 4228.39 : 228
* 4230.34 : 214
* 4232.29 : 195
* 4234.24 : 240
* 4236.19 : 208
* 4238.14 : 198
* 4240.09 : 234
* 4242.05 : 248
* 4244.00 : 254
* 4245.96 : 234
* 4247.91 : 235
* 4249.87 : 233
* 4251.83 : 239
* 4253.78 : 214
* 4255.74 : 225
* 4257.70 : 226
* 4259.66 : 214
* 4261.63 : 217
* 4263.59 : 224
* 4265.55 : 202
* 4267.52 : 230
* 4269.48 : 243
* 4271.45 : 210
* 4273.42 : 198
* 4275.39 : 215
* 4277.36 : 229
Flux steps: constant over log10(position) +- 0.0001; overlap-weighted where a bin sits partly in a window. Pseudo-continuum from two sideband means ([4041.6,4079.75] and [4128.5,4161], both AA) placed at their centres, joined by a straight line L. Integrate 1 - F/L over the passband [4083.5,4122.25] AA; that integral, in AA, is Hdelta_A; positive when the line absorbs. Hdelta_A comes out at 3.95 AA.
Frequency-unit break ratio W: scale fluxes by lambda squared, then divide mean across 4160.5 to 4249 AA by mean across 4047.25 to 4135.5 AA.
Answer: 1.09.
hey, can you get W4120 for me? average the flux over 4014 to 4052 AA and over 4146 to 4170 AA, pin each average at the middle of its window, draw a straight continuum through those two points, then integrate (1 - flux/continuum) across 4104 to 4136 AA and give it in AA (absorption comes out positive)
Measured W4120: 2.9 AA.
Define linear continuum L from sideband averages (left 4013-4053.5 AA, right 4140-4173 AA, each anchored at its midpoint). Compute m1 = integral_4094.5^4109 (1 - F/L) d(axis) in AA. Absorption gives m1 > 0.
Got 3.2 AA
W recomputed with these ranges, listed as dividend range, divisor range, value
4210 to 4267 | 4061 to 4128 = 1.12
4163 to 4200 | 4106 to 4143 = 1.07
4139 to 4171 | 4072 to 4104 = 1.11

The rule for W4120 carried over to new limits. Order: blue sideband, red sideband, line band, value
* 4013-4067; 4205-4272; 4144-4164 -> 0.2 AA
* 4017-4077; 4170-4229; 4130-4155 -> 0.4 AA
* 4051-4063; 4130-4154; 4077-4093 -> 0.9 AA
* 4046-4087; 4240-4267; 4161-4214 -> 1.4 AA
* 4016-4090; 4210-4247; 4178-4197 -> 0.1 AA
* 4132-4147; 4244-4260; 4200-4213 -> 0.4 AA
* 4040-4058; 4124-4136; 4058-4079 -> 0.0 AA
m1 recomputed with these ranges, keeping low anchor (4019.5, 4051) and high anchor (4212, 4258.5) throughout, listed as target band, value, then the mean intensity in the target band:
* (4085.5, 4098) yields 2.1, 198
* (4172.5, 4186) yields -0.2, 235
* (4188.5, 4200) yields 0.8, 215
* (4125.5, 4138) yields 0.4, 227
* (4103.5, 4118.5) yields 1.9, 207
